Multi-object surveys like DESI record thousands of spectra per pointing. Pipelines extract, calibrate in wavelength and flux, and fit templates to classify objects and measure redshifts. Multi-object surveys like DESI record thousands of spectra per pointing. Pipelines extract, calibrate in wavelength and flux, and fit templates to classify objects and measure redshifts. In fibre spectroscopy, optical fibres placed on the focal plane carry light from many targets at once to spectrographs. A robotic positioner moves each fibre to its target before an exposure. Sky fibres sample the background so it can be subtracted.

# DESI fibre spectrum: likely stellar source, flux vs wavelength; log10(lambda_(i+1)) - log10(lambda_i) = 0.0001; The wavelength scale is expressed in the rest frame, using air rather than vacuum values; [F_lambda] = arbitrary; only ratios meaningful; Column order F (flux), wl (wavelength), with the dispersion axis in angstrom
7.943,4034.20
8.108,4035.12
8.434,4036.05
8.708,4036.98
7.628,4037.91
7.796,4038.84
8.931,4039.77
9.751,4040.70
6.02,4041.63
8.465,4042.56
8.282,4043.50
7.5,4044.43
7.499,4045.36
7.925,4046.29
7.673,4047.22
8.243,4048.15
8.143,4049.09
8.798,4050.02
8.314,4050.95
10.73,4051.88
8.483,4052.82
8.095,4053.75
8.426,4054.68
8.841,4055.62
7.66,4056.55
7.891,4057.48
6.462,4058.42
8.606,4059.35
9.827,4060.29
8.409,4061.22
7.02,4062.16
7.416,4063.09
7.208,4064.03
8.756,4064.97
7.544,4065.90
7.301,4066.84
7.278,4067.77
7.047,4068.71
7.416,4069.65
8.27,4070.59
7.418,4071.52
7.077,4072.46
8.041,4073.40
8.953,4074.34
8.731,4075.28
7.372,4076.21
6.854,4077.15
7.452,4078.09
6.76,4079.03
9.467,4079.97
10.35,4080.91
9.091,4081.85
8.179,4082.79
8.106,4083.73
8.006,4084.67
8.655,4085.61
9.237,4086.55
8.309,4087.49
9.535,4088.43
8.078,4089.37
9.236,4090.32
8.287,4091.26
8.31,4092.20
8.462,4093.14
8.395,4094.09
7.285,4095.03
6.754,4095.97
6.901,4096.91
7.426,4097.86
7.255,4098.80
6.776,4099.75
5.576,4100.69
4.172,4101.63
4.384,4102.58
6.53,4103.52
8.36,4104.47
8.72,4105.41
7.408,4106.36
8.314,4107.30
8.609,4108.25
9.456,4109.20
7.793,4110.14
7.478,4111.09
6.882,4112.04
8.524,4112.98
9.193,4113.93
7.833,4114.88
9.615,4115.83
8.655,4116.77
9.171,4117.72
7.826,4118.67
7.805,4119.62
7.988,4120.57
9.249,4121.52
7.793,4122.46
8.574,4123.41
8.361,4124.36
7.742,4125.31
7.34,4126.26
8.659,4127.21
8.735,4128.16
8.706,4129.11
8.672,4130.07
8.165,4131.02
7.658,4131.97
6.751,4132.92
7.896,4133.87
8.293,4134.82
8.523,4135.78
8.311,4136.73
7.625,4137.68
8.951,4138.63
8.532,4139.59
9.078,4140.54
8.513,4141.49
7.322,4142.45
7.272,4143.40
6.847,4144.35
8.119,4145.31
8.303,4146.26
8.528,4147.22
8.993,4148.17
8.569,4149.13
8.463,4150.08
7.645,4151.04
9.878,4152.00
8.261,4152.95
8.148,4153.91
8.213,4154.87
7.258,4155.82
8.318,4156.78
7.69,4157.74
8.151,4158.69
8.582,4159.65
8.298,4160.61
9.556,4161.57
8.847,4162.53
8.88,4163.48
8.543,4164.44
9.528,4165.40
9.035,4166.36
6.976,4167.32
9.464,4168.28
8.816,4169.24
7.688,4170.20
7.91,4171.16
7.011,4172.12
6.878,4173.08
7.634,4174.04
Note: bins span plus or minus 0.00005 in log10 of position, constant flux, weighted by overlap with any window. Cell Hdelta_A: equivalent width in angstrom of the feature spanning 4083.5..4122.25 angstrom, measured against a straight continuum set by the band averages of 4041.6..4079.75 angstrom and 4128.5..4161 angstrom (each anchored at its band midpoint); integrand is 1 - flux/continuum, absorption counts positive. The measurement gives 0.7 angstrom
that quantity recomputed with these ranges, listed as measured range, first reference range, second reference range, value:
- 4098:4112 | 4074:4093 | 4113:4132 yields 2.0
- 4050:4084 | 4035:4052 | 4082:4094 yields 1.2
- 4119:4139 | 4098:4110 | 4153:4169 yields -1.1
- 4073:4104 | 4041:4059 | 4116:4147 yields 1.4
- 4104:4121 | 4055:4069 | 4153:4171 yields -0.4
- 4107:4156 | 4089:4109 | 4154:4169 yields -1.8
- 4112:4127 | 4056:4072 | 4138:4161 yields -0.5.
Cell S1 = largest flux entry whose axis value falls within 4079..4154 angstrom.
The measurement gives 10.35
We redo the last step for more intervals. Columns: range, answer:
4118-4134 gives 9.249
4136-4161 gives 9.878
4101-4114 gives 9.456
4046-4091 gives 10.73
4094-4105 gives 8.395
